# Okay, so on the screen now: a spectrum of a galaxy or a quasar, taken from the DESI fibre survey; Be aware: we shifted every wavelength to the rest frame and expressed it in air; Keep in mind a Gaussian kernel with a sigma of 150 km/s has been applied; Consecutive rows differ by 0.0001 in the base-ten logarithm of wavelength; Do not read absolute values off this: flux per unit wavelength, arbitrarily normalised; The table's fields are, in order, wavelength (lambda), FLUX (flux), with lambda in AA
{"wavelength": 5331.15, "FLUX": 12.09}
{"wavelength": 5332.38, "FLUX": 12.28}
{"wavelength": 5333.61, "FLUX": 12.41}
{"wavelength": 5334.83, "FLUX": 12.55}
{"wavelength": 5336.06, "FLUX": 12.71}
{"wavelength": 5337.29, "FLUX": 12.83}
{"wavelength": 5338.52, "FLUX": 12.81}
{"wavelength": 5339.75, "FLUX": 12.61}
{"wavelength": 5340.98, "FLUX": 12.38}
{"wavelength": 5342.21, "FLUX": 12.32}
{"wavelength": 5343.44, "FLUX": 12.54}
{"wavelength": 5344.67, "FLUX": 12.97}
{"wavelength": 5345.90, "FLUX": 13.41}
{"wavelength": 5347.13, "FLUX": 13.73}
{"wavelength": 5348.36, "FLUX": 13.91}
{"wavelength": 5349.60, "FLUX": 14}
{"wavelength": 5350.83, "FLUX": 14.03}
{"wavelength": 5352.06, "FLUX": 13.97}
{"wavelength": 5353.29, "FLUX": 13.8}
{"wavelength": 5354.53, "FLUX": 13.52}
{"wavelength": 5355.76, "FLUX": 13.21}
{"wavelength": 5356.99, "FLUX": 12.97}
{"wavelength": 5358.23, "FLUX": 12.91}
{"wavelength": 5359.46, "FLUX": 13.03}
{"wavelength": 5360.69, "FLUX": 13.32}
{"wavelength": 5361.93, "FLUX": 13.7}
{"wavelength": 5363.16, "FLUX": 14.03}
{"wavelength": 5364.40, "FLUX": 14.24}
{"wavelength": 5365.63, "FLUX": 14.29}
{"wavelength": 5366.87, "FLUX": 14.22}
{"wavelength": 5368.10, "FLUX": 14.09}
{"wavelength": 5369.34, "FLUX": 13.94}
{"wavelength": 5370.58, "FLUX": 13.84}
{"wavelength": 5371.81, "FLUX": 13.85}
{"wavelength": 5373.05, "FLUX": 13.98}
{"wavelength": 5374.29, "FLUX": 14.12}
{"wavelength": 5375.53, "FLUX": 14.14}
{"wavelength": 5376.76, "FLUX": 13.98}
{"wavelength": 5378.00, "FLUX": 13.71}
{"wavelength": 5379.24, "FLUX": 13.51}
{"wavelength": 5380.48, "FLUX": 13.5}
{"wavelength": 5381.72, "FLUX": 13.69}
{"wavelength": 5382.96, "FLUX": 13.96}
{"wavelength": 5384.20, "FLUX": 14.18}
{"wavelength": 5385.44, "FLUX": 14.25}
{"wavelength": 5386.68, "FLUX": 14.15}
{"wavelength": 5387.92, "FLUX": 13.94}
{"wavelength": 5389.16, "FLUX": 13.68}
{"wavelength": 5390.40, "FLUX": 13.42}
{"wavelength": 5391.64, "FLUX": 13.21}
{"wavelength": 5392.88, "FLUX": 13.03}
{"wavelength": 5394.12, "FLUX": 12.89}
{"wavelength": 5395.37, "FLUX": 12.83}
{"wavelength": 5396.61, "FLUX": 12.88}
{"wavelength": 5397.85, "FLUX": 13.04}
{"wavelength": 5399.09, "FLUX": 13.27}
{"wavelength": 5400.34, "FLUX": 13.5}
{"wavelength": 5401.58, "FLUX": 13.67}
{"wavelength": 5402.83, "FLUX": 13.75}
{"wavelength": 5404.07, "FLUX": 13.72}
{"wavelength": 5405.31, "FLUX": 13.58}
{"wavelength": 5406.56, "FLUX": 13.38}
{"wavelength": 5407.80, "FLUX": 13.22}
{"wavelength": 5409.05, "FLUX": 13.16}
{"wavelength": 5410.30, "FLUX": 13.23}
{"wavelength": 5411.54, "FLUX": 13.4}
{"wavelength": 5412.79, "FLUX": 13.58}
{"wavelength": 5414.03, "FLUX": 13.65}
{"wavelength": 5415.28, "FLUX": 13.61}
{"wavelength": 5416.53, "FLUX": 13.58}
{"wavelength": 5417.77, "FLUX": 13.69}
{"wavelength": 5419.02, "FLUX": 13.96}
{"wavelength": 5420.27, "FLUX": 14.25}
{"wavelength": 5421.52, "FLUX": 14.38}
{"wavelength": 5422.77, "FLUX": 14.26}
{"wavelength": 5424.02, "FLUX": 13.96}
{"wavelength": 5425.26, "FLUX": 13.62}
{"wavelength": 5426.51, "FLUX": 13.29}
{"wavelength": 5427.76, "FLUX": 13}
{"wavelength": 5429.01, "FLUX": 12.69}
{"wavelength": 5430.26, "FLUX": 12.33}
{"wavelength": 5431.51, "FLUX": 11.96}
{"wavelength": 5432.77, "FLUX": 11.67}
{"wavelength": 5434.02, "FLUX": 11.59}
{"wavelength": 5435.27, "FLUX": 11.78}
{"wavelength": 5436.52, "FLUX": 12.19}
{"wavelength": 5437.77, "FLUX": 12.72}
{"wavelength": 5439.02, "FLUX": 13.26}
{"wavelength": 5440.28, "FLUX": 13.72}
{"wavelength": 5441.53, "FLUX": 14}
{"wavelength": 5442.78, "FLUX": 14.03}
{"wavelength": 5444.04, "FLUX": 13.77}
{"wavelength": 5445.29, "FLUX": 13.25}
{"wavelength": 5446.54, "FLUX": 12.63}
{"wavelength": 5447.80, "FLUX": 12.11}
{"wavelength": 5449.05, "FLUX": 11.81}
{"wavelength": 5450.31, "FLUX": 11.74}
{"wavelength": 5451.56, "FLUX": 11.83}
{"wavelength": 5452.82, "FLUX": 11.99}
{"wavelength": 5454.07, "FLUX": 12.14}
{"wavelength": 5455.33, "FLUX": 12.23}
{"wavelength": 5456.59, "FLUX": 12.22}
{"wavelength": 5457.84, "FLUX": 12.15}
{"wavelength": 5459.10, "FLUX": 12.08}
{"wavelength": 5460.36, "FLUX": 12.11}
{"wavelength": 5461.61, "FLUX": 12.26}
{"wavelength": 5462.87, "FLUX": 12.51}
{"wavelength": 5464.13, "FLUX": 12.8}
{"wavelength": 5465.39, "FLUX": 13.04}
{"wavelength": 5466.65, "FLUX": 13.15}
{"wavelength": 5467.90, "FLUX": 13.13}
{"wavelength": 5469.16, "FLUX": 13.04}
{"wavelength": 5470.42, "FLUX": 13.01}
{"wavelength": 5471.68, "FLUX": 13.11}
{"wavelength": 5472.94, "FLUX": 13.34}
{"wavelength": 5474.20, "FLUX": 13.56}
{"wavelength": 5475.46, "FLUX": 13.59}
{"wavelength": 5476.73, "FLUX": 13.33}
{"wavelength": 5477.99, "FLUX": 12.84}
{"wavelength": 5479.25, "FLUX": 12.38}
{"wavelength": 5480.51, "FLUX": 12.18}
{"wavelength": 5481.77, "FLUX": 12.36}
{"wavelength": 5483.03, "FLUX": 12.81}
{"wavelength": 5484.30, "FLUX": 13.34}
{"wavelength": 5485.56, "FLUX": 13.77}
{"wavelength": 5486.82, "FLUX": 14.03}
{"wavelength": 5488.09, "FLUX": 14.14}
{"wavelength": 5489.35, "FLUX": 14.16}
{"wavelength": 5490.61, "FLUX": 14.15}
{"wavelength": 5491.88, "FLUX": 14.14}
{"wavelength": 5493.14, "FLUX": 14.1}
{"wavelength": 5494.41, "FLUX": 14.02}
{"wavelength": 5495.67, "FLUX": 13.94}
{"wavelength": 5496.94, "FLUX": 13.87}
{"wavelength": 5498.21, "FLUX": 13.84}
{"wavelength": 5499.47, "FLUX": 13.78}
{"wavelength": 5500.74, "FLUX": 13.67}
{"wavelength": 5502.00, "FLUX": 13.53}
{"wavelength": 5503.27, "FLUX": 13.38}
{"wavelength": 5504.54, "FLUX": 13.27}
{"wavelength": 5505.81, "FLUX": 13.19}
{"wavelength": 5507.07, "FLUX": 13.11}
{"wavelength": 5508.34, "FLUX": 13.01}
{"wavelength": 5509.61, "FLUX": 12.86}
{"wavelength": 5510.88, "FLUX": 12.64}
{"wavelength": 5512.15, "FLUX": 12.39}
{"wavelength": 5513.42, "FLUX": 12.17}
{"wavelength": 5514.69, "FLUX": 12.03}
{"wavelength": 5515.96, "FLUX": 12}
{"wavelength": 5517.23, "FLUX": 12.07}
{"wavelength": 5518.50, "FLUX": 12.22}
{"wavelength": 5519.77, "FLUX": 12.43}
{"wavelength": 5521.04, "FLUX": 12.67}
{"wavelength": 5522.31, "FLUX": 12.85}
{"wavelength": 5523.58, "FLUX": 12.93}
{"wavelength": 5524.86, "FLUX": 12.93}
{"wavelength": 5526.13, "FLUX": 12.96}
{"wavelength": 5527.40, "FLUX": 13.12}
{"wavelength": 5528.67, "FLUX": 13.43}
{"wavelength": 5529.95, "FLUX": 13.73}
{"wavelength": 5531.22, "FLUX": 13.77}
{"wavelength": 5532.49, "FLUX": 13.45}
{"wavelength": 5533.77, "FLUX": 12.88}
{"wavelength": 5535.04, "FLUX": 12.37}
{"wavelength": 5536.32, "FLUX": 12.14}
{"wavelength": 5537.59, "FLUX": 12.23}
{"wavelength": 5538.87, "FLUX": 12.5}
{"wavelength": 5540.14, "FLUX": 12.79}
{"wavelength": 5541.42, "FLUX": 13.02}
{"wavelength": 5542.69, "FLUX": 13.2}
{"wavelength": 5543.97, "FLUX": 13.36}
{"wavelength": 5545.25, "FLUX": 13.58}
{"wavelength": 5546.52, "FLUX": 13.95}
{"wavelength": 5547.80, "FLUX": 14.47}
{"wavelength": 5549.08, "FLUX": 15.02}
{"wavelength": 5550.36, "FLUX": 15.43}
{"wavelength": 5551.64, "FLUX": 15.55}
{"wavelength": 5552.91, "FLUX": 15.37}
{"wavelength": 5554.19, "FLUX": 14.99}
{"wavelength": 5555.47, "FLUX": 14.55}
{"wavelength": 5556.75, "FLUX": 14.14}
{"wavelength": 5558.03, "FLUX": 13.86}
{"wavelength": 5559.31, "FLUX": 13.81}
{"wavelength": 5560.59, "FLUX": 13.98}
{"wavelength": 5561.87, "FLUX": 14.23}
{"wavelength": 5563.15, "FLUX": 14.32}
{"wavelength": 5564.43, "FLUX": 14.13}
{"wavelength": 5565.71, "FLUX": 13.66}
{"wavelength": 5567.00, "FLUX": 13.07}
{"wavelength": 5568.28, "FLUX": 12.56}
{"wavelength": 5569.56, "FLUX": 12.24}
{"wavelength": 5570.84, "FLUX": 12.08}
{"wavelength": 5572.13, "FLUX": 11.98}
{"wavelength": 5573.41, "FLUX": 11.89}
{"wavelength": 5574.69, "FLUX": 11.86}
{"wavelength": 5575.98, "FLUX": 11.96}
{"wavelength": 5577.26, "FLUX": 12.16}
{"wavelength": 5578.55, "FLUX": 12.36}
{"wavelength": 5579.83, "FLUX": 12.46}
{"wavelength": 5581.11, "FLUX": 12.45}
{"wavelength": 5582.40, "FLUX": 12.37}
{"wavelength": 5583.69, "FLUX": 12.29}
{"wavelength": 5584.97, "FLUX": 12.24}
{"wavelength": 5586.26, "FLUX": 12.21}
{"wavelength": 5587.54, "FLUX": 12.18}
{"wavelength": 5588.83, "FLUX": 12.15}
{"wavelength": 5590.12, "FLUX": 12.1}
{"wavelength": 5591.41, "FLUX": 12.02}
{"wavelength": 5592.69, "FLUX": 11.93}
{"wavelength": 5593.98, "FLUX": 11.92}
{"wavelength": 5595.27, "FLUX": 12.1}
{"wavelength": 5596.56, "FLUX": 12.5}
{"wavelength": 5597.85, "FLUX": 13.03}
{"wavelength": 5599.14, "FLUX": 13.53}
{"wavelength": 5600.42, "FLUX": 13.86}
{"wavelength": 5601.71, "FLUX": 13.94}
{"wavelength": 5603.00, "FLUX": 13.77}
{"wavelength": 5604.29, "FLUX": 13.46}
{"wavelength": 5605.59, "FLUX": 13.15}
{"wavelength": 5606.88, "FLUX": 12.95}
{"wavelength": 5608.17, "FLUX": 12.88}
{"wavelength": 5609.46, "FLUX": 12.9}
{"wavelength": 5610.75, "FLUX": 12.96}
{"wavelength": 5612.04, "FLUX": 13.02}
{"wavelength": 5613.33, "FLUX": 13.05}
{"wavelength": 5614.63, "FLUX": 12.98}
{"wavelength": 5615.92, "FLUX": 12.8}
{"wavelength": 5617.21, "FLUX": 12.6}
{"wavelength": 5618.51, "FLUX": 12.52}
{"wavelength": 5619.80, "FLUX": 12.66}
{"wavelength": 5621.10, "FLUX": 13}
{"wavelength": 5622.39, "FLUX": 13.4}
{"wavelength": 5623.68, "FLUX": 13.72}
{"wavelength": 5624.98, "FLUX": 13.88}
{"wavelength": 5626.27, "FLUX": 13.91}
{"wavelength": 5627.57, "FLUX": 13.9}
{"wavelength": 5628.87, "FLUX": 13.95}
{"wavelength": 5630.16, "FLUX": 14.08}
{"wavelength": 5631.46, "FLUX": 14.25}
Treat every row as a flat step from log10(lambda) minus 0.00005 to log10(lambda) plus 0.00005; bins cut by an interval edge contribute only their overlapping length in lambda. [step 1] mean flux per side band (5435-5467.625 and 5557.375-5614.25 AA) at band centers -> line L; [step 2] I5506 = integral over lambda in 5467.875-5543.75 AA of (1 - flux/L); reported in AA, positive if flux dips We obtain -2.53 AA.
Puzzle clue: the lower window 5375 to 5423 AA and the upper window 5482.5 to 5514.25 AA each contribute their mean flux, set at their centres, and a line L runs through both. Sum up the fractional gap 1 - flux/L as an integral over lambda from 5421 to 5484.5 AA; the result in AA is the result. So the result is 3.5 AA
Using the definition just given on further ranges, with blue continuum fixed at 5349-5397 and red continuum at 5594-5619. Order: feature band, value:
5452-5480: 1.5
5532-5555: -0.8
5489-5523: 0.4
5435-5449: 0.5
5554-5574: -0.4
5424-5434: 0.6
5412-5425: -0.3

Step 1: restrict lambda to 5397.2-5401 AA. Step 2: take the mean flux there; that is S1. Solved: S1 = 13.3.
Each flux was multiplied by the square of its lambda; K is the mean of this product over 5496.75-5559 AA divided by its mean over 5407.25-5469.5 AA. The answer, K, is 1.1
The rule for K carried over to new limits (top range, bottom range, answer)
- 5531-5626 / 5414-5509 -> 1.04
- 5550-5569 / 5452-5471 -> 1.18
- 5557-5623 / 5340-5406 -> 1.02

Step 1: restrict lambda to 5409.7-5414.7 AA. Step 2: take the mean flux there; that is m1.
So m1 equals 13.5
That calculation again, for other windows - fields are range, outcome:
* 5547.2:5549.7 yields 14.7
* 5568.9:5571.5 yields 12.2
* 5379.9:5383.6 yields 13.7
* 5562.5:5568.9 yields 13.5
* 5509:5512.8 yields 12.6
